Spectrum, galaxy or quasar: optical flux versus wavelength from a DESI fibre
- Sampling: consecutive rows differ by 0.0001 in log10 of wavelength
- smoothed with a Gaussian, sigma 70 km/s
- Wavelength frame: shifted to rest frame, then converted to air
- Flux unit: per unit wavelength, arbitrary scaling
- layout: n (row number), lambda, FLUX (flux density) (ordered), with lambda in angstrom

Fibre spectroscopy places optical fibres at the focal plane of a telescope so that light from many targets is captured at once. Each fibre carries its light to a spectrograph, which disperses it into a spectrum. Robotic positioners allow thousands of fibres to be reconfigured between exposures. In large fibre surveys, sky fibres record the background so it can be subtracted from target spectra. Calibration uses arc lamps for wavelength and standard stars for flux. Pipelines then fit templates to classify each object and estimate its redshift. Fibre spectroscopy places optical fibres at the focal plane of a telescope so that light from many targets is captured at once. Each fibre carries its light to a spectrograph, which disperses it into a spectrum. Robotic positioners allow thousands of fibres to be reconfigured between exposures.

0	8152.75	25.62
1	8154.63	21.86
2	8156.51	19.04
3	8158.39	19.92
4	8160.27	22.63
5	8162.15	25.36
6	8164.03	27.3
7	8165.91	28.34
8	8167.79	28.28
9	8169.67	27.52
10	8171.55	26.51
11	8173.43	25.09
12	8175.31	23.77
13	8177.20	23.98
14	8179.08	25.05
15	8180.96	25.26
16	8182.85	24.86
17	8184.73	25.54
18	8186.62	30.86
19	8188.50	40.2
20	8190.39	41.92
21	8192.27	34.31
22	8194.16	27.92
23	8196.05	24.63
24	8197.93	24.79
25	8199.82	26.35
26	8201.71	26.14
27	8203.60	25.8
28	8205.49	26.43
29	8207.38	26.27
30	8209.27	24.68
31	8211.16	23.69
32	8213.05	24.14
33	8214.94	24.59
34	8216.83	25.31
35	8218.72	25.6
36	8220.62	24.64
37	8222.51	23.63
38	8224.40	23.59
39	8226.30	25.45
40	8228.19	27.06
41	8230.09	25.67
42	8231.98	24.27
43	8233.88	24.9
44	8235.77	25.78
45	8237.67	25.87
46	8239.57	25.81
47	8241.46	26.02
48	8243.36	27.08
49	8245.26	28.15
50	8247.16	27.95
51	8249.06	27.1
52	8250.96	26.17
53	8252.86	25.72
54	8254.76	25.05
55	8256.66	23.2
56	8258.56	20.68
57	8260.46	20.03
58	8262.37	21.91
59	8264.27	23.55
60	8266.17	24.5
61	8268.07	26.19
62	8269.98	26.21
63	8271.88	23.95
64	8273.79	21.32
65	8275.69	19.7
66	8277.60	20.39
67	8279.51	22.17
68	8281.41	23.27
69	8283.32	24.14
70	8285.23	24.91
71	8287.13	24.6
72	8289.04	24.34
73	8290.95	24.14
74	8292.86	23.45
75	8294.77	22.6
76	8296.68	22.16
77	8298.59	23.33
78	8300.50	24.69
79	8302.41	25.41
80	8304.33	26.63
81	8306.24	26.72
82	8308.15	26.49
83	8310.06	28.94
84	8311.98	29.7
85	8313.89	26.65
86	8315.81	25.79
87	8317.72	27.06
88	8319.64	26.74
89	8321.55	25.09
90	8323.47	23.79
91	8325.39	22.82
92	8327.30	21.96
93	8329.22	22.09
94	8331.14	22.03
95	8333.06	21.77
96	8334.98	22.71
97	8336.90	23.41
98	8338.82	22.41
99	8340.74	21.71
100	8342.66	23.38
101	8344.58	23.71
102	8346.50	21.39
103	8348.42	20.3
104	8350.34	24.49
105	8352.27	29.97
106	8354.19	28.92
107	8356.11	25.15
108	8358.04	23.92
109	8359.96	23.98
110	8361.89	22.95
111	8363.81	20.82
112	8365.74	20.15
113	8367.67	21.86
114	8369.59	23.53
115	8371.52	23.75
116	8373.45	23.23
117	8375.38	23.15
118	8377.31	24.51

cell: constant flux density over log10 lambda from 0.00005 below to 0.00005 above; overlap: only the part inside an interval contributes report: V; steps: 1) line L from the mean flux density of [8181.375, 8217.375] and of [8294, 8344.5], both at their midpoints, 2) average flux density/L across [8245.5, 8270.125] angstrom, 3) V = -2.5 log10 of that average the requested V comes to 0.071 mag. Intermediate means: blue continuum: 27.8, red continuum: 24.5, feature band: 24.5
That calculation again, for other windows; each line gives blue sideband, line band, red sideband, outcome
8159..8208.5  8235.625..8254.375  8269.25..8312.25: -0.04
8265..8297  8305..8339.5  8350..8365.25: -0.03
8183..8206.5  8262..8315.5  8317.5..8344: 0.03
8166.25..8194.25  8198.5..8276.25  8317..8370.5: 0.08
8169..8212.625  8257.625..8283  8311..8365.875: 0.13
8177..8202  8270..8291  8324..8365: 0.11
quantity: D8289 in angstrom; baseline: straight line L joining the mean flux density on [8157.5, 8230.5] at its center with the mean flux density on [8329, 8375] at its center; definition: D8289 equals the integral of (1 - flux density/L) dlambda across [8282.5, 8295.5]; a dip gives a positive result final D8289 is 0.3 angstrom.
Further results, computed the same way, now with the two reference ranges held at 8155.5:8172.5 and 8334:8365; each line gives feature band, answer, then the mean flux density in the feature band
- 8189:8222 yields -3.12 angstrom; 27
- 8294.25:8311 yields -0.89 angstrom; 25.3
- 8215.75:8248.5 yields -1.62 angstrom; 25.7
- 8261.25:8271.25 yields -0.05 angstrom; 24.4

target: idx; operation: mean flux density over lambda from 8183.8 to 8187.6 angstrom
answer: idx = 28.3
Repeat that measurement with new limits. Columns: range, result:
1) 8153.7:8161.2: 20.8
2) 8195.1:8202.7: 25.5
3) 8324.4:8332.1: 22.2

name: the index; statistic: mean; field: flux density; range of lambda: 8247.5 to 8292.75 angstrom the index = 23.7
